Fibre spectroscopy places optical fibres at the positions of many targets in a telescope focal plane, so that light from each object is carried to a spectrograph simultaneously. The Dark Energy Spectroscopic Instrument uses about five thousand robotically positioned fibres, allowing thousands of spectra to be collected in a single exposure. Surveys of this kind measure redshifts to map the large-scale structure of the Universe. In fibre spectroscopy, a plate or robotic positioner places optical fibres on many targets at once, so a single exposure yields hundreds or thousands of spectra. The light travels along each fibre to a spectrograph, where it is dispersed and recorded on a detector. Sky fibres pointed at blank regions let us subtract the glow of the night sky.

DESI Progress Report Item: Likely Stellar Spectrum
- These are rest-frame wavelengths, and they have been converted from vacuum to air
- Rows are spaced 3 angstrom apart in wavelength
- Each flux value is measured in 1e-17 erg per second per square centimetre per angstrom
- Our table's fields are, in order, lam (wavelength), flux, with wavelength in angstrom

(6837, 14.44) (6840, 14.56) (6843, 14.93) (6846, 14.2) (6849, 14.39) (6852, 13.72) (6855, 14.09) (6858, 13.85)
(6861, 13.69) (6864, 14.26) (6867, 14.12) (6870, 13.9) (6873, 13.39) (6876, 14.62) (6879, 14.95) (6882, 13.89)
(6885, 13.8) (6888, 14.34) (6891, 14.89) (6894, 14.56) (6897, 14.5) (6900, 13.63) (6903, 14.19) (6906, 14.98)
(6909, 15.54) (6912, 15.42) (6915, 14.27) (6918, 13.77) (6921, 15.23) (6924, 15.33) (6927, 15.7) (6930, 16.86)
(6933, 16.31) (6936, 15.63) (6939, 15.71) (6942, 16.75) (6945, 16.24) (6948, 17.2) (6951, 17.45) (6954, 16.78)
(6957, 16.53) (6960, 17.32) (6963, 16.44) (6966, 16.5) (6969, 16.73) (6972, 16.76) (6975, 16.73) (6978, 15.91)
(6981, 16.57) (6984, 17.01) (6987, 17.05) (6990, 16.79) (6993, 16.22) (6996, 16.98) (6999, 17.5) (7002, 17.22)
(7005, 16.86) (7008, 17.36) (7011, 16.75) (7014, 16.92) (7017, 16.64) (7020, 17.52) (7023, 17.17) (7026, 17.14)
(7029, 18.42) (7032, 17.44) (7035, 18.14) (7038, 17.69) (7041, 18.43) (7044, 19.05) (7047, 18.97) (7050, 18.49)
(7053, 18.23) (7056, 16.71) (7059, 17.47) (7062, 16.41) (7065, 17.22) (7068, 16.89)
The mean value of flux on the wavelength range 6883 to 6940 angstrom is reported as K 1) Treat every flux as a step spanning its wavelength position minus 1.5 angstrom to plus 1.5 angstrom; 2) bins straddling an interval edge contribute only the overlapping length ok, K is 15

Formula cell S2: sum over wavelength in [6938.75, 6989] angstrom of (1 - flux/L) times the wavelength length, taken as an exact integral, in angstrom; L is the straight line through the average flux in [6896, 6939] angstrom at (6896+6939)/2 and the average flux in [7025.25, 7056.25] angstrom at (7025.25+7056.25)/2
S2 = -1.4 angstrom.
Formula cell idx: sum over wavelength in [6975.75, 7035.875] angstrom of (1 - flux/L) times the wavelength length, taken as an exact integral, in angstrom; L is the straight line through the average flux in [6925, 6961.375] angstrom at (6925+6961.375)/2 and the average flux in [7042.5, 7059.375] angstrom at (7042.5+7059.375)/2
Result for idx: 1.5 angstrom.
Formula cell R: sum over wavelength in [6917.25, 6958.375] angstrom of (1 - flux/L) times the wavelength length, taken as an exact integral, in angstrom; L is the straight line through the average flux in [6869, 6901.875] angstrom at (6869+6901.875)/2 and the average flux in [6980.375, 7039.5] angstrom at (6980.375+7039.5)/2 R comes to -1.78 angstrom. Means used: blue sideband 14.2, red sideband 17.2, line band 16.1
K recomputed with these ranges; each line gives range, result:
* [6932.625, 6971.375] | 16.6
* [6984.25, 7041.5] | 17.2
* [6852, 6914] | 14.3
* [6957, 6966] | 16.8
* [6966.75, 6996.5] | 16.7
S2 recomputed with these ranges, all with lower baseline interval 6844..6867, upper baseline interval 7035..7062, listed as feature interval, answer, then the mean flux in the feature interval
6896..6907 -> 0.53 angstrom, 14.3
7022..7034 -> 0.02 angstrom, 17.6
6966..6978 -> -0.11 angstrom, 16.6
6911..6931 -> 0.30 angstrom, 15.2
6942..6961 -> -1.02 angstrom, 16.9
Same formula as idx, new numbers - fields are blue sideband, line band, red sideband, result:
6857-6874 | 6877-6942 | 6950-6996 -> 0.3 angstrom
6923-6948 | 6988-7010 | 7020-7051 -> 0.5 angstrom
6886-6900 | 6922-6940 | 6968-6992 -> -0.6 angstrom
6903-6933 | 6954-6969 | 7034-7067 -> -0.6 angstrom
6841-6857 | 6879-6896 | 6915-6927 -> 0.2 angstrom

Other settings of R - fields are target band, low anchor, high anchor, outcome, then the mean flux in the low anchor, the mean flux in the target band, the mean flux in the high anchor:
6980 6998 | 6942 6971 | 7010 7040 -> 0.3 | 16.8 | 16.8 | 17.4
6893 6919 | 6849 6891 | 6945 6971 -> 1.1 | 14.1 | 14.6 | 16.8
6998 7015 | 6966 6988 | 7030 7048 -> 0.3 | 16.7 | 17.1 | 18.3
